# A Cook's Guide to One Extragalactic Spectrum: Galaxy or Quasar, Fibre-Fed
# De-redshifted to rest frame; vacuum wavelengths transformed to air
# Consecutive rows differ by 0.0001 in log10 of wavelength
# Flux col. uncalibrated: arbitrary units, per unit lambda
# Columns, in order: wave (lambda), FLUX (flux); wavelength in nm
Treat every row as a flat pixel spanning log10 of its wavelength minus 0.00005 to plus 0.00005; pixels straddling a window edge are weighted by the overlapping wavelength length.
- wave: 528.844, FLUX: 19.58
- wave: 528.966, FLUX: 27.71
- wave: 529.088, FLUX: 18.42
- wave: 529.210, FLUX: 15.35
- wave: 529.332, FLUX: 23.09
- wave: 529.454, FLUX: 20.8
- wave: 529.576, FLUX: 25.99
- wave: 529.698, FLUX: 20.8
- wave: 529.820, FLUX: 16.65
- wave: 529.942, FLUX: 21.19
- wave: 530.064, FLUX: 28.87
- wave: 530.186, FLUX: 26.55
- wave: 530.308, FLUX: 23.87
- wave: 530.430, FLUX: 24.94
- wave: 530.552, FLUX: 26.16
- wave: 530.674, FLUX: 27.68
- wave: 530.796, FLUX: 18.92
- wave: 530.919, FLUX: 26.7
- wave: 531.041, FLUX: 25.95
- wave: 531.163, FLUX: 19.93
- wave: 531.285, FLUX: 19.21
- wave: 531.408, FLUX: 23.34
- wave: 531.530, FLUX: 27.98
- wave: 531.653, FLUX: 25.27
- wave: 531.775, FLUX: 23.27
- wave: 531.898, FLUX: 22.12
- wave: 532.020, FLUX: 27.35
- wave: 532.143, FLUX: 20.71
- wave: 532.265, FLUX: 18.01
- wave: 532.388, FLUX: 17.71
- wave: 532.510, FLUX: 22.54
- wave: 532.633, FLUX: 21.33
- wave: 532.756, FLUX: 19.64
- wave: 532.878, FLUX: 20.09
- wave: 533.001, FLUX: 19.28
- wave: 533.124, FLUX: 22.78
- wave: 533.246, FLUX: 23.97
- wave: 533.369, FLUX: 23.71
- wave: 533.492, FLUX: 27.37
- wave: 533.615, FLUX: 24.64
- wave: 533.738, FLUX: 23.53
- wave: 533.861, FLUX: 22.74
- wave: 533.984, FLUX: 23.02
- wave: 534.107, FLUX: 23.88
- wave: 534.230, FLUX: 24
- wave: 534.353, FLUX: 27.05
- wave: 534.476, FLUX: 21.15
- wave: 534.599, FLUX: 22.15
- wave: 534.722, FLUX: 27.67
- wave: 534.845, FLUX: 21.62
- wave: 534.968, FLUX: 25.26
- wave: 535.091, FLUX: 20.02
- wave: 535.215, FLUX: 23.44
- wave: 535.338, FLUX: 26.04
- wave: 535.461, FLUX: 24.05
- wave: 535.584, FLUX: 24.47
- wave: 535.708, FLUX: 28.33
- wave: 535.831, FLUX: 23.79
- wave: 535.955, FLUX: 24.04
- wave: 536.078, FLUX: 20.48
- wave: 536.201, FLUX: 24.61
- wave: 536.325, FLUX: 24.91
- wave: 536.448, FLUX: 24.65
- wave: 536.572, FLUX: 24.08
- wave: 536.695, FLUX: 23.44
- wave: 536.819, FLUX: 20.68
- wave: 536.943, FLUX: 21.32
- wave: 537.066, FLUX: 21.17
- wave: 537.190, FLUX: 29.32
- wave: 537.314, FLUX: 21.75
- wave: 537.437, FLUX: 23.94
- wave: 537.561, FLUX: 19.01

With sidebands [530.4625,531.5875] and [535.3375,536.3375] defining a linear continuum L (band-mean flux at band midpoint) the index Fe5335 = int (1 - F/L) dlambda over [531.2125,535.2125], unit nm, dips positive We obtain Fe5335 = 0.22 nm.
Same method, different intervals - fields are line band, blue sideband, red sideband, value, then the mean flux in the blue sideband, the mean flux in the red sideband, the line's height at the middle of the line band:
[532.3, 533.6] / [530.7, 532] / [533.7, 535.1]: 0.09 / 23.5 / 23.6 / 23.6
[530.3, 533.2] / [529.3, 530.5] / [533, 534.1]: 0.10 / 23.3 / 23.7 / 23.5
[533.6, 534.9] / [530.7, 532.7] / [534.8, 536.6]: -0.01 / 22.6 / 24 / 23.5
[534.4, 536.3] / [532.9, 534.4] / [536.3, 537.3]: -0.02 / 23.7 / 23.6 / 23.6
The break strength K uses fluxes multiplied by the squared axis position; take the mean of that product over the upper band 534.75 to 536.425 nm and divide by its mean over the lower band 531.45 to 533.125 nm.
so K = 1.11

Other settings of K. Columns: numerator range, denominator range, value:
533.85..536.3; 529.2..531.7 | 1.04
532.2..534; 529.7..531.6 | 0.93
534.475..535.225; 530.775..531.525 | 1.02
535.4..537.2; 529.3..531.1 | 1.02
